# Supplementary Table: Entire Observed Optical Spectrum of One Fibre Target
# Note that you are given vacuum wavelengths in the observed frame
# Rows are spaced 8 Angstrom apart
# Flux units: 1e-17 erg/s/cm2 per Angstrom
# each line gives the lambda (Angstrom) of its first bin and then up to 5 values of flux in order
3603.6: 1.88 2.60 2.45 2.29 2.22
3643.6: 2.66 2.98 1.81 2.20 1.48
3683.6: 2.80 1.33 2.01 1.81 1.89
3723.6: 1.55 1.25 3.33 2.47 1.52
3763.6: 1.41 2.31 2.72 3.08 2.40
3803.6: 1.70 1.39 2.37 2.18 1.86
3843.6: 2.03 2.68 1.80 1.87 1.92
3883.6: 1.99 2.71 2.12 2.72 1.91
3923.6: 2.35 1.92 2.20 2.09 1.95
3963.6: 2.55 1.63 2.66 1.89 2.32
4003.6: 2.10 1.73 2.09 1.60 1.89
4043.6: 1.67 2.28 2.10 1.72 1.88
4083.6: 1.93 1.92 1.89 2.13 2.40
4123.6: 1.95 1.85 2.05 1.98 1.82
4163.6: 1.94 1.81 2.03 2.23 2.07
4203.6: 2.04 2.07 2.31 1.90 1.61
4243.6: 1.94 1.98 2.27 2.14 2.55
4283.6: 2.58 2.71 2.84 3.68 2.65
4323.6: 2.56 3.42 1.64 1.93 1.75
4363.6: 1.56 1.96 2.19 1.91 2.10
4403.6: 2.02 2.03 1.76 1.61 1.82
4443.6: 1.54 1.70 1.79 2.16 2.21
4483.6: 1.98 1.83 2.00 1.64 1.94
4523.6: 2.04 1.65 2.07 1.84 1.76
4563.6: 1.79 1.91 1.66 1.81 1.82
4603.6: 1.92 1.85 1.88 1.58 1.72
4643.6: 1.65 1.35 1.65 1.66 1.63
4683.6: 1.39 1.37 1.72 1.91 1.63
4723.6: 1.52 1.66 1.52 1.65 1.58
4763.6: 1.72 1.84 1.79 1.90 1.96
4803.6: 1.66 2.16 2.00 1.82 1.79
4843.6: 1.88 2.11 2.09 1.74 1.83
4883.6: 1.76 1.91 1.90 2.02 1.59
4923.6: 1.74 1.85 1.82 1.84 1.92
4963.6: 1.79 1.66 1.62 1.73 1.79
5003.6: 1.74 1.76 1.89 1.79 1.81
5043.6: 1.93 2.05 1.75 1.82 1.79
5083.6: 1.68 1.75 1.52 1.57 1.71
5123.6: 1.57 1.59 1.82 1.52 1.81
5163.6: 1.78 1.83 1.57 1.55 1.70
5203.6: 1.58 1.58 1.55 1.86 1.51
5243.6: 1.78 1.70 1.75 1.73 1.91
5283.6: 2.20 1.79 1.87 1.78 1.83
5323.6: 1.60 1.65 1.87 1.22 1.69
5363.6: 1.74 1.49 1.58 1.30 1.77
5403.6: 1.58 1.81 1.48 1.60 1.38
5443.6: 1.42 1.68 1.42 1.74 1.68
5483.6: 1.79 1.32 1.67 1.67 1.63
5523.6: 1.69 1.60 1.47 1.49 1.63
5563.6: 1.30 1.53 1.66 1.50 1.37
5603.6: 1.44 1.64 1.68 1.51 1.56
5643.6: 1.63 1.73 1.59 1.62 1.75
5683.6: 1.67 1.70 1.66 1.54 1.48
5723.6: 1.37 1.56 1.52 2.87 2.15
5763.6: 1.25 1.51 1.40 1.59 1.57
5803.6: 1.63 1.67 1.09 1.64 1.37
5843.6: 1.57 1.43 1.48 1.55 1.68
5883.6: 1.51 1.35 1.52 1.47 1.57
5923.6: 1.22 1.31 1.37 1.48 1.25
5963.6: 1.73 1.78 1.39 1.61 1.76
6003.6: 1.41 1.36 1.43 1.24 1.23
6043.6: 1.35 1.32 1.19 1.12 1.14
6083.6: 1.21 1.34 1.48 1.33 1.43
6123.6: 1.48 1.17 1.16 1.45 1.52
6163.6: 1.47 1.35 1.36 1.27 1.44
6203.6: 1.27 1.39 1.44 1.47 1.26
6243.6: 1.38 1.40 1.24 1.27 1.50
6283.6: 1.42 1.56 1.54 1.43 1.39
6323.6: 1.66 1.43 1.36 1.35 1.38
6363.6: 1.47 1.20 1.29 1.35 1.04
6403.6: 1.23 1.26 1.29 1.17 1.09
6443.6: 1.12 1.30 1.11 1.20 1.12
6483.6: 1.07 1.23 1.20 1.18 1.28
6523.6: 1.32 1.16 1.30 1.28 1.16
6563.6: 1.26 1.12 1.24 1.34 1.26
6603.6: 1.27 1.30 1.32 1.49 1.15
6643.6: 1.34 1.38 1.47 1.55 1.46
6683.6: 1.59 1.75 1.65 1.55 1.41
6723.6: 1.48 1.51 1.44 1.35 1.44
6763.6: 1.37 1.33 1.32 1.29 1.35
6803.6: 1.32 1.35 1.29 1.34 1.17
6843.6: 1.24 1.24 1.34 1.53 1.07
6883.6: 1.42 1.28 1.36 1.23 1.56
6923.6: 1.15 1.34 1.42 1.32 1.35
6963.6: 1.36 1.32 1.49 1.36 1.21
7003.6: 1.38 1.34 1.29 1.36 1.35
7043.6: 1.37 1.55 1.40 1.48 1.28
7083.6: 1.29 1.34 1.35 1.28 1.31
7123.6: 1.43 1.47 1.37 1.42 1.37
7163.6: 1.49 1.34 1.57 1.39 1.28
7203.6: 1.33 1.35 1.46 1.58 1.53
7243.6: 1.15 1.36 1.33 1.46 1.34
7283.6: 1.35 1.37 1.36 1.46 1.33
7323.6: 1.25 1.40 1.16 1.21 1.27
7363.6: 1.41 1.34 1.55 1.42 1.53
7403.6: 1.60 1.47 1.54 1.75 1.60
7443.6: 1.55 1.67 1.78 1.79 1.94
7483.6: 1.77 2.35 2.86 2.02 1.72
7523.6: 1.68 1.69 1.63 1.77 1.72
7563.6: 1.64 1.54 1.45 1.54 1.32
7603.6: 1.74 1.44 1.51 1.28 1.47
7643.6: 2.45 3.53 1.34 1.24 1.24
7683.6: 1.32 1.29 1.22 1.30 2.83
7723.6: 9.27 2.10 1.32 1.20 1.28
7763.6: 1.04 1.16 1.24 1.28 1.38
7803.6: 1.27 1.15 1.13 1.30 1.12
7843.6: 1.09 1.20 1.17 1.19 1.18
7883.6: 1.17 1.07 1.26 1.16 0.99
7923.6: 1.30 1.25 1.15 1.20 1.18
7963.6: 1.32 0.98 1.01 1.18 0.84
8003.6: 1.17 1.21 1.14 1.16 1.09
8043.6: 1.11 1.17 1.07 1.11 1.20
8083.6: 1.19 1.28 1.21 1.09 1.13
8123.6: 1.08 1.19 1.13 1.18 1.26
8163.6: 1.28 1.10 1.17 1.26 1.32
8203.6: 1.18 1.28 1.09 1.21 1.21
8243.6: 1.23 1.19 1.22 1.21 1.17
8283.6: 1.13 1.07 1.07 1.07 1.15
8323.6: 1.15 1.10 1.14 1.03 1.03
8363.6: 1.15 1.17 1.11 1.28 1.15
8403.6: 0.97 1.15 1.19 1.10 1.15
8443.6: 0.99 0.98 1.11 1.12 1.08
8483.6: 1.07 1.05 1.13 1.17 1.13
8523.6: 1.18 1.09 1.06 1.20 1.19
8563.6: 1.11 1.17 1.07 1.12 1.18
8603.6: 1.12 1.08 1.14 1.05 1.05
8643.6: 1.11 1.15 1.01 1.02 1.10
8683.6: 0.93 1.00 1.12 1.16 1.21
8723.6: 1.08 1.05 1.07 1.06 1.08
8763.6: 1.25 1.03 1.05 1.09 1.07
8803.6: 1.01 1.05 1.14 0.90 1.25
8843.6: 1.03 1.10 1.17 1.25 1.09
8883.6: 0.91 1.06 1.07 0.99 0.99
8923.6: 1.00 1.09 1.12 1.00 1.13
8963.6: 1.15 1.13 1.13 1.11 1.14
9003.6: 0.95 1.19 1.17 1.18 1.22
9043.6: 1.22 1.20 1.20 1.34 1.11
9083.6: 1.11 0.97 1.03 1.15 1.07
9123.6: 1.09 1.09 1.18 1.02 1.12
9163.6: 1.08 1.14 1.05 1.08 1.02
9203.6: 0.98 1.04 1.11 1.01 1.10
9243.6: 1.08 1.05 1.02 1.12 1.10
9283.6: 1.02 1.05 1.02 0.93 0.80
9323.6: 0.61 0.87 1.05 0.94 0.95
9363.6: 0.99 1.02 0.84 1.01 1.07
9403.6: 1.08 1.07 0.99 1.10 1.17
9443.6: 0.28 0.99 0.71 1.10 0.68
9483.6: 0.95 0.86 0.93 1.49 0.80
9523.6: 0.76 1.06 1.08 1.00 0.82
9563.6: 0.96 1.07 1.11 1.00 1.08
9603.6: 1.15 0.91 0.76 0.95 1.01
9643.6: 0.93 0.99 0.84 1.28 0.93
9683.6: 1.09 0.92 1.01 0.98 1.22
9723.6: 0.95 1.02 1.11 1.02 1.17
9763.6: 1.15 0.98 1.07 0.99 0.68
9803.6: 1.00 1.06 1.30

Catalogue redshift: 0.54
